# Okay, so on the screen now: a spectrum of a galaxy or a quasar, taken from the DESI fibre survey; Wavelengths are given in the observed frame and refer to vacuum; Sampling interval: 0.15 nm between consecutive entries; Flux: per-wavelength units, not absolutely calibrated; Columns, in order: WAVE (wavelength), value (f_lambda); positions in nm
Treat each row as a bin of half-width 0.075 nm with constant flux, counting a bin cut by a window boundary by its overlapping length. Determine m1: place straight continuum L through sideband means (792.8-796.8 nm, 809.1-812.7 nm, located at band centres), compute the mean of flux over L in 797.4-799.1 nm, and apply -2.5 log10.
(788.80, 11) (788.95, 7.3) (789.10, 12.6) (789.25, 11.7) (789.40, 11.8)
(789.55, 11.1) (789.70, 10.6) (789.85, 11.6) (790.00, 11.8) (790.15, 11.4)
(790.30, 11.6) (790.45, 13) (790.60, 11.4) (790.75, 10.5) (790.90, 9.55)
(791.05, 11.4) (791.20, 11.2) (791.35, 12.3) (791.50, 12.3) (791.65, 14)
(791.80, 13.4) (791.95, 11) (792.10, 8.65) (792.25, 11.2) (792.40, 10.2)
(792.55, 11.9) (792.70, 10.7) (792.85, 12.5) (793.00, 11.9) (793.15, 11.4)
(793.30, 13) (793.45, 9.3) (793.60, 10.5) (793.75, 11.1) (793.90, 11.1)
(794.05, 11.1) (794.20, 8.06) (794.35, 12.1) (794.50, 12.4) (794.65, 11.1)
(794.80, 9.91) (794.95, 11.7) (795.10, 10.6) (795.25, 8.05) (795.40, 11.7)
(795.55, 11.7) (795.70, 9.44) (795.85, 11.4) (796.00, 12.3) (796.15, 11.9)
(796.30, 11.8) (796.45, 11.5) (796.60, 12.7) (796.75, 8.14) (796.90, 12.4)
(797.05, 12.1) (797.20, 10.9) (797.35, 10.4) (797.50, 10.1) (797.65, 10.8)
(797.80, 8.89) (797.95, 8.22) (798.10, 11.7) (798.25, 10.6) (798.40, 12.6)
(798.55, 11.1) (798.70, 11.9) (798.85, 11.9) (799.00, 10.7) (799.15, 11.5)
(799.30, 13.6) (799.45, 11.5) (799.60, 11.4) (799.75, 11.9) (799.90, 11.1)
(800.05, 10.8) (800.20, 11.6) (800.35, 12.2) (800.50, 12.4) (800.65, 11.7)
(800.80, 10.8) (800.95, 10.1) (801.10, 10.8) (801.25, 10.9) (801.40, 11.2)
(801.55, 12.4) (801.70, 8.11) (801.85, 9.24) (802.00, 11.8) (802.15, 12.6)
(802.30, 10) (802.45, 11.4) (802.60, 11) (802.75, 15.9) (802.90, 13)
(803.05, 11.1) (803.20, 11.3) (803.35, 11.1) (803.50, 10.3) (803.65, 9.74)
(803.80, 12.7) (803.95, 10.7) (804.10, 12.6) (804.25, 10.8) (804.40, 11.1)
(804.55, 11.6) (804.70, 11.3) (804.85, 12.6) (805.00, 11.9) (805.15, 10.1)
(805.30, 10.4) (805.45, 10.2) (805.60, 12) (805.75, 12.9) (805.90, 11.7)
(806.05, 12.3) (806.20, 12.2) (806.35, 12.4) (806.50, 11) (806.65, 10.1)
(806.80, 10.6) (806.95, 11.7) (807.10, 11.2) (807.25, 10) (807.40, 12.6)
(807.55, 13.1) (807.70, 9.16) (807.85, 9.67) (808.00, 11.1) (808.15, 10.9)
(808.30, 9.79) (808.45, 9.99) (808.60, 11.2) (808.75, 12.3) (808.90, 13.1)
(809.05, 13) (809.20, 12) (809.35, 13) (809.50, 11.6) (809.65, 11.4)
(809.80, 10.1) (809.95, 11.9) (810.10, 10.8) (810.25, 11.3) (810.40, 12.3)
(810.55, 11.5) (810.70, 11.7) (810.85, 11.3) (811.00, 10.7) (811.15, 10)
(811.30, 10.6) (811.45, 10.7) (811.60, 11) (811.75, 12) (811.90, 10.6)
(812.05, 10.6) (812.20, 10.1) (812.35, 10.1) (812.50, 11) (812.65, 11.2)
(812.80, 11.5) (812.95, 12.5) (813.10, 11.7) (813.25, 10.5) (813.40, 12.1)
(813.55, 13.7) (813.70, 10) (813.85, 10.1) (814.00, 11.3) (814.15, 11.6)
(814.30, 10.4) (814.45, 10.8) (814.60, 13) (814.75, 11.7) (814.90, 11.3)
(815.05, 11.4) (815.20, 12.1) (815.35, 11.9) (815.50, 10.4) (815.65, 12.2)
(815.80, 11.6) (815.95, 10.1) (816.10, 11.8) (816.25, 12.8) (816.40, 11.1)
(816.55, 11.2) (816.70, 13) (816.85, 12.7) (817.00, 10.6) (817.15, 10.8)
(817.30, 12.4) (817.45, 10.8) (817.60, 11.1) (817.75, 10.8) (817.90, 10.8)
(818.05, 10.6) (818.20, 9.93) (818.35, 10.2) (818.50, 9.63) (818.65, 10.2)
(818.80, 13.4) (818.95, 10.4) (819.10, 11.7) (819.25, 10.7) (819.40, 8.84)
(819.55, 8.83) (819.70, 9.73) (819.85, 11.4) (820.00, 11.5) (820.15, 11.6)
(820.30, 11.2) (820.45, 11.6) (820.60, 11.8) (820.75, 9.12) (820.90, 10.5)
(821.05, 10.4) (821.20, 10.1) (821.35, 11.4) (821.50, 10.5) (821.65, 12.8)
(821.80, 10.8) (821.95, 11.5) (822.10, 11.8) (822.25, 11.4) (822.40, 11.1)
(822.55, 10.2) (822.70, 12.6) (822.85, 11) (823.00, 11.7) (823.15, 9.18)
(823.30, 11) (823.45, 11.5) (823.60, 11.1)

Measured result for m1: 0.03 mag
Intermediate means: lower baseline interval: 11.1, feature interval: 10.8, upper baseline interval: 11.2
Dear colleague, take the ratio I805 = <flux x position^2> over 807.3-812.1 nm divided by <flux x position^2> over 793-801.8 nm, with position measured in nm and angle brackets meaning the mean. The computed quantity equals 1.0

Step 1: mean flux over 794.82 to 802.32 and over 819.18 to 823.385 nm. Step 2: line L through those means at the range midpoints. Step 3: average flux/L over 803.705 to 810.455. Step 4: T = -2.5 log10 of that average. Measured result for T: -0.04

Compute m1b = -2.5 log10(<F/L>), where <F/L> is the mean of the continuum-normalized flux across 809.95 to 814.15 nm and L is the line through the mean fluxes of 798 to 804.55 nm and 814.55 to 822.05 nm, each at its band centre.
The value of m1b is 0.01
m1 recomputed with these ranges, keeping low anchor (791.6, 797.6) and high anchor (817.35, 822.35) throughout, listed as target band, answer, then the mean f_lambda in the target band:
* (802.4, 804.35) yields -0.06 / 11.7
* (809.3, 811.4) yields -0.03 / 11.3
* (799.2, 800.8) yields -0.07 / 11.8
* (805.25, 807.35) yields -0.04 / 11.4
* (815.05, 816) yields -0.05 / 11.4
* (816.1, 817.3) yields -0.09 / 11.8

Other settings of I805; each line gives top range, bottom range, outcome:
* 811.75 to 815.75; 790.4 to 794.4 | 1.06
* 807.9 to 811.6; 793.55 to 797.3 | 1.06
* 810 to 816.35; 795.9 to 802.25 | 1.04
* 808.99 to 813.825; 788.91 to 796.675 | 1.05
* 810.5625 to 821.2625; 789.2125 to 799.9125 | 1.04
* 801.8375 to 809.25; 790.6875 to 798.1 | 1.06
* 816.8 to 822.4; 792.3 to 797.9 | 1.05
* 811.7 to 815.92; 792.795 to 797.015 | 1.07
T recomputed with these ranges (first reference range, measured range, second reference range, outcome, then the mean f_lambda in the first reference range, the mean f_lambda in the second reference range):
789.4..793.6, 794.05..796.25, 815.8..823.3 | 0.05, 11.4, 11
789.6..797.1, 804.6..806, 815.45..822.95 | -0.03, 11.2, 11.1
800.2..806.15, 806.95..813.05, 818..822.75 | 0.00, 11.4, 10.9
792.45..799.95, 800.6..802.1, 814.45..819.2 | 0.05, 11.1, 11.3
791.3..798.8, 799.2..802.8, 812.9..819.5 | -0.02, 11.1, 11.3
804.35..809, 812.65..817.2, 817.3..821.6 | -0.06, 11.3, 10.7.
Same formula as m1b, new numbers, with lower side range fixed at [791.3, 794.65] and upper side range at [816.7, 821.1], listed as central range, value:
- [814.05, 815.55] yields -0.05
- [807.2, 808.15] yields 0.01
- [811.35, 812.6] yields 0.02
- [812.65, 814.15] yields -0.05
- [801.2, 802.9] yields -0.02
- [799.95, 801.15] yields -0.01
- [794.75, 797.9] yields 0.04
